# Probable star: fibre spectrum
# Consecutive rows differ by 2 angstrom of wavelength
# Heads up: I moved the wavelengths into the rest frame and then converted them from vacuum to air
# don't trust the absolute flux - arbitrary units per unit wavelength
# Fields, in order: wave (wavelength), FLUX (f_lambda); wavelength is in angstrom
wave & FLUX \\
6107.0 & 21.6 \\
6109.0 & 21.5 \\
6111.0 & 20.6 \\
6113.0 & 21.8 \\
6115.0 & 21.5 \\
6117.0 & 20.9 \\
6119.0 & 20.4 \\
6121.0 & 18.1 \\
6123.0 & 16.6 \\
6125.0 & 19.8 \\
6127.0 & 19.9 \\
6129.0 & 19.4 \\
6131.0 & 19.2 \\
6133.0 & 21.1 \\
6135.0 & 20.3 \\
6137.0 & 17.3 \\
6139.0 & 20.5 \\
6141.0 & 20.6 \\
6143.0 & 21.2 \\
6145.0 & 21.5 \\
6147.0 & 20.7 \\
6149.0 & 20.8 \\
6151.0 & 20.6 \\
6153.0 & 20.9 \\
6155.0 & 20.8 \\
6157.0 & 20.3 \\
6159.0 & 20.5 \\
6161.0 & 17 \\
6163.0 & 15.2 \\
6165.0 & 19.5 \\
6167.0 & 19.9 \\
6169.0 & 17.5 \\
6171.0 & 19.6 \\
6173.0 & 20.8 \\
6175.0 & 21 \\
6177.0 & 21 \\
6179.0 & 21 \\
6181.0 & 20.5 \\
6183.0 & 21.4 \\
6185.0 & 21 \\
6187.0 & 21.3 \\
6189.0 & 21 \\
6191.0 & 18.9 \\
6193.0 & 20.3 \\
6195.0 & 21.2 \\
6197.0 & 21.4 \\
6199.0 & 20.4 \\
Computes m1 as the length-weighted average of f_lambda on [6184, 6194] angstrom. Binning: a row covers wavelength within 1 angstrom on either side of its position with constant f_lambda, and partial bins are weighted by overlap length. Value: 20.5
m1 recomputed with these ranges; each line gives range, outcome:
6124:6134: 19.9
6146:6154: 20.8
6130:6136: 20.2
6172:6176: 20.9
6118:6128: 19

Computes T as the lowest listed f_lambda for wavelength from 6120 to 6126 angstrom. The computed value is 16.6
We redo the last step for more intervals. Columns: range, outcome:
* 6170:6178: 19.6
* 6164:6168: 19.5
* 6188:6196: 18.9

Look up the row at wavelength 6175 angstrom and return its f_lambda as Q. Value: 21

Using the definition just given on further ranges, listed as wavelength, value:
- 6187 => 21.3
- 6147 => 20.7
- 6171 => 19.6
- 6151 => 20.6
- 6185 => 21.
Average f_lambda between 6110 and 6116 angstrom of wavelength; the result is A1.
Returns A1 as 21.3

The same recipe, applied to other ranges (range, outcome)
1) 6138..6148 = 20.9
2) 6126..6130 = 19.6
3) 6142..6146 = 21.4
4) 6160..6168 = 17.9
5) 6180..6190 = 21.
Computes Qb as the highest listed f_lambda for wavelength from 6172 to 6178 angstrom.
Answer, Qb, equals 21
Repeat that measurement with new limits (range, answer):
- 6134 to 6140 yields 20.5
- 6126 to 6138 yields 21.1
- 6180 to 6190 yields 21.4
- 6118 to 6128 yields 20.4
